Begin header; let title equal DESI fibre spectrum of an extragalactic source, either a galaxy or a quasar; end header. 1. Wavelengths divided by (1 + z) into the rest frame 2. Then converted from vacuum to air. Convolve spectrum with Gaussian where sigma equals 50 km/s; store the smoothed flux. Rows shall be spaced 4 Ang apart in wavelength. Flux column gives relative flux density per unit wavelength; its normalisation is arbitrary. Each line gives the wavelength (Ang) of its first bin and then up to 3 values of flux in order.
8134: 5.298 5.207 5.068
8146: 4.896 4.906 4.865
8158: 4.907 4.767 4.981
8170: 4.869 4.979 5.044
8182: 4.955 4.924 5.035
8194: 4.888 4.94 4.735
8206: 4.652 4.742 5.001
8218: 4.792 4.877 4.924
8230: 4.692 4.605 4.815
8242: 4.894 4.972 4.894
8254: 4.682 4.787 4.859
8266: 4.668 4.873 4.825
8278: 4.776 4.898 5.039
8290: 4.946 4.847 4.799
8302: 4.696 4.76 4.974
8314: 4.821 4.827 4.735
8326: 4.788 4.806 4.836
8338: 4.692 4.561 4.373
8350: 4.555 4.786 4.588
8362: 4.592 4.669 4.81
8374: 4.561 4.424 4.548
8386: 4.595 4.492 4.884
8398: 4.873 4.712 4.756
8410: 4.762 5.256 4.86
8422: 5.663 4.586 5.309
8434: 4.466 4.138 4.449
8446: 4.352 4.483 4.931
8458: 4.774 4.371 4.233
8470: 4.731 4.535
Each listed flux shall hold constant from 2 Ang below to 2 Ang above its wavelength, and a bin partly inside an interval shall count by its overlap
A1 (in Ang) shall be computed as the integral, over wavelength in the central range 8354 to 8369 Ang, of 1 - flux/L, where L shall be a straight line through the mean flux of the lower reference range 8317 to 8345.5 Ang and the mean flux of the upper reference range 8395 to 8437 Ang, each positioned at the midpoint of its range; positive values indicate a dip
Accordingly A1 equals 0.4 Ang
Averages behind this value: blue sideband 4.73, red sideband 4.9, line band 4.65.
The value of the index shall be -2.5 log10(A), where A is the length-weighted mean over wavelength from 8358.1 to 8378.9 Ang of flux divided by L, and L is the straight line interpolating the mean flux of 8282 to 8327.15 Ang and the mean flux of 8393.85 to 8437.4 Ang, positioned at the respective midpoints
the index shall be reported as 0.06 mag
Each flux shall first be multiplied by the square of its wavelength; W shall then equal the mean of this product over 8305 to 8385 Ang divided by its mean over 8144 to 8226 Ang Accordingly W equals 1.0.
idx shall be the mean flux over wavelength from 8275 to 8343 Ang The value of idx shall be 4.82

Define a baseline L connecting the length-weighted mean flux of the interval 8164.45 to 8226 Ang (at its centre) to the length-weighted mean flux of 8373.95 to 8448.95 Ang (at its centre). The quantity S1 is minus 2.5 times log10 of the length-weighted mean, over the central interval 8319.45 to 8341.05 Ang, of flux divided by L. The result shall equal 0.01 mag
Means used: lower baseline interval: 4.89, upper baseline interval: 4.72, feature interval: 4.76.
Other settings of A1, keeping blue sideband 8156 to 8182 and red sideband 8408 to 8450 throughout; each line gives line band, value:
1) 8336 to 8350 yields 0.8 Ang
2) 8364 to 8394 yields 1.2 Ang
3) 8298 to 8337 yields 0.3 Ang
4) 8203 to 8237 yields 0.8 Ang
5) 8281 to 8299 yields -0.2 Ang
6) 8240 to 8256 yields 0.1 Ang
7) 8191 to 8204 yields 0.1 Ang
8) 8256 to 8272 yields 0.2 Ang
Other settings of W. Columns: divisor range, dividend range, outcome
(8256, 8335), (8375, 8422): 1.01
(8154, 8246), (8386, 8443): 1.04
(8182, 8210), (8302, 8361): 1.00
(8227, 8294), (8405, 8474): 1.02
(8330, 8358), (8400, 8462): 1.05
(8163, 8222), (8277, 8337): 1.02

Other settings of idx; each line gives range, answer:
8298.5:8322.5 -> 4.81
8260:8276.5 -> 4.81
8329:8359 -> 4.65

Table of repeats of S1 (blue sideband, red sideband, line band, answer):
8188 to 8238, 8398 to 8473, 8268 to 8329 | -0.013 mag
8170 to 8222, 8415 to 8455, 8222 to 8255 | 0.010 mag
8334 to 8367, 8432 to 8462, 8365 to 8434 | -0.057 mag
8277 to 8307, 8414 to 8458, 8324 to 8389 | 0.039 mag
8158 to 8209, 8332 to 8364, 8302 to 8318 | -0.033 mag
